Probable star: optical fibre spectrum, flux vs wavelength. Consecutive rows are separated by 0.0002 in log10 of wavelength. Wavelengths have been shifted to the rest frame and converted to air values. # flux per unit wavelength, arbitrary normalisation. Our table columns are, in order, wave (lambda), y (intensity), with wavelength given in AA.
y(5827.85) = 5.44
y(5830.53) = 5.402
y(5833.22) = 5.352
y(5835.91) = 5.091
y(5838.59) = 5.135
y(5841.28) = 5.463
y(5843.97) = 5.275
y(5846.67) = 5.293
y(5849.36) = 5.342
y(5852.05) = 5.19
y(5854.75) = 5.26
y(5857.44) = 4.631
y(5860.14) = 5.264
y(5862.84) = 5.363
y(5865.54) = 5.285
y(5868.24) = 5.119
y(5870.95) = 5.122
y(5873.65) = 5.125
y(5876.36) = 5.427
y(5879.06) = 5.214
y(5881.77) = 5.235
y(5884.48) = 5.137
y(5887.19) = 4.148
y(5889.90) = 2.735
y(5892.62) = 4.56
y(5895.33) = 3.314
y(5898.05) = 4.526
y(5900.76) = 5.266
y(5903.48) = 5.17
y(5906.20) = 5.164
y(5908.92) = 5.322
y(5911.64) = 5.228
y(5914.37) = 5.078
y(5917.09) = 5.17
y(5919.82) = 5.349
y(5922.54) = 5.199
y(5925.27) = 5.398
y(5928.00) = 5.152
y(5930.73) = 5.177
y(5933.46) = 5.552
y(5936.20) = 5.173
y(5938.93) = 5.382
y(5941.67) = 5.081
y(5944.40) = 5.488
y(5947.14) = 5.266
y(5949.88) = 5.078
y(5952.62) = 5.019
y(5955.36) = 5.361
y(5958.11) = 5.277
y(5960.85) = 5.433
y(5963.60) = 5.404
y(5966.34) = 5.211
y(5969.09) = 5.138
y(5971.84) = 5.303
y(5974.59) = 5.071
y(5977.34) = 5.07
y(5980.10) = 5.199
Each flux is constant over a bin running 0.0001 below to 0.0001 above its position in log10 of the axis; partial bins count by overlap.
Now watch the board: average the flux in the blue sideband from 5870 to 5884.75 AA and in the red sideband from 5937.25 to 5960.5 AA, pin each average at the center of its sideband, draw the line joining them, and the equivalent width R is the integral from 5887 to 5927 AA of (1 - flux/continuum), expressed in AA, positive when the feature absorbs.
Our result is 3.33 AA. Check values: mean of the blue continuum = 5.22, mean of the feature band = 4.8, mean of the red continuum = 5.25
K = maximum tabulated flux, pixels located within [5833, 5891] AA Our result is 5.463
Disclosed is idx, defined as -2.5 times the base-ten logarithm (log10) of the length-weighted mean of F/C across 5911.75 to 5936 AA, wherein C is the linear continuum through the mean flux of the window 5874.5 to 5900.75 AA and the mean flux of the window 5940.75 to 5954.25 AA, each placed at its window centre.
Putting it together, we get -0.07 mag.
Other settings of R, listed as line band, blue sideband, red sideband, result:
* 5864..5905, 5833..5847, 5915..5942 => 3.9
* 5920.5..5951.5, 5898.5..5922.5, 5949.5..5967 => -0.2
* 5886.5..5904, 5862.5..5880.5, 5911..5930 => 3.4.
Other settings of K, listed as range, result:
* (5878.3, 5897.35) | 5.235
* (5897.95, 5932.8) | 5.398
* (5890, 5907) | 5.266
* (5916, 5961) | 5.552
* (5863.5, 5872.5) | 5.285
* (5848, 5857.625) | 5.342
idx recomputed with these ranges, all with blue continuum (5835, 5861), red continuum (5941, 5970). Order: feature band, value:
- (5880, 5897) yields 0.23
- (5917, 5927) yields -0.01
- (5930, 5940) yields -0.02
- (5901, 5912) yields 0.00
